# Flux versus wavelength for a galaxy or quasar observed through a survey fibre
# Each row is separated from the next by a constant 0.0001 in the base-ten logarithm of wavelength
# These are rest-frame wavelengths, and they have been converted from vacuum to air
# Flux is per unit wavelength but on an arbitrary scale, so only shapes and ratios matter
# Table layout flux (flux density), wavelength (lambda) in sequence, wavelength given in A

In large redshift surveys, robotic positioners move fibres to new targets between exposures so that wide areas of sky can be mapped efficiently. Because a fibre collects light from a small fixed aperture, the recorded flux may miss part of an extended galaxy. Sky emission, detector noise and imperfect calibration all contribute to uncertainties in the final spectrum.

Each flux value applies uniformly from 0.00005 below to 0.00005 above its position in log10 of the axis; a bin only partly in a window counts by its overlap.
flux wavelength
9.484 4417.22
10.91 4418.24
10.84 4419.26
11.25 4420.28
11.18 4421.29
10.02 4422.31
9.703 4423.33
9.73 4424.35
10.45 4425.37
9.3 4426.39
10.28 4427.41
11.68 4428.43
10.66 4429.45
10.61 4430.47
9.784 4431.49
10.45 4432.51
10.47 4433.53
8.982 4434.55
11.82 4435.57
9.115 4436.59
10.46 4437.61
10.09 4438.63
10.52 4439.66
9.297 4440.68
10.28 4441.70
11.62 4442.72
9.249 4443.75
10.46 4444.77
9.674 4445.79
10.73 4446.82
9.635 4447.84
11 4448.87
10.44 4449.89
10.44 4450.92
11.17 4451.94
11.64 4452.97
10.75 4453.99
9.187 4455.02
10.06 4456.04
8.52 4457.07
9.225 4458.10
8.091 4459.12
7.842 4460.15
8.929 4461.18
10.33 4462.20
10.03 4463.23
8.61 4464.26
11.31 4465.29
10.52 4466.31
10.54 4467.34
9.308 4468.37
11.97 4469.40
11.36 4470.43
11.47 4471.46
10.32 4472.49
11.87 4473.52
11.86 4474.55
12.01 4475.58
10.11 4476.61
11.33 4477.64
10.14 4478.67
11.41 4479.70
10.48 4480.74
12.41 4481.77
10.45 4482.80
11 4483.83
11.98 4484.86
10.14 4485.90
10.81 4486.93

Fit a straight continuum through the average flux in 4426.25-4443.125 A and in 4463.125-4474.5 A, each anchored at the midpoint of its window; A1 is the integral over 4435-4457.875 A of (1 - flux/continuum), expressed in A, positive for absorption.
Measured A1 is 0.5 A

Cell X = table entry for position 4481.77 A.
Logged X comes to 12.41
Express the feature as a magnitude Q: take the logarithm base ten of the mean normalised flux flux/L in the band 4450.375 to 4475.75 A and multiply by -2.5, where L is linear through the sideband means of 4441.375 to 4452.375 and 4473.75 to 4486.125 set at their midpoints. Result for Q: 0.05 mag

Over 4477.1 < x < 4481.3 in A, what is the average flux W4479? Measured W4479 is 10.8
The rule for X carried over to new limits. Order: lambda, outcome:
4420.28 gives 11.25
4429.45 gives 10.66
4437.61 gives 10.46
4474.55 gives 11.86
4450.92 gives 10.44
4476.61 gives 10.11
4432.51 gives 10.45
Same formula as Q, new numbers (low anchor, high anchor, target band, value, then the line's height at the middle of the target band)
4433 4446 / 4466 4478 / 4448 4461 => 0.08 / 10.6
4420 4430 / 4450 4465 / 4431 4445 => -0.01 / 10.1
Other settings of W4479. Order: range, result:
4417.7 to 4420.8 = 11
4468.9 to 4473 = 11.3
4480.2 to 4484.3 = 11.1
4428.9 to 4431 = 10.6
